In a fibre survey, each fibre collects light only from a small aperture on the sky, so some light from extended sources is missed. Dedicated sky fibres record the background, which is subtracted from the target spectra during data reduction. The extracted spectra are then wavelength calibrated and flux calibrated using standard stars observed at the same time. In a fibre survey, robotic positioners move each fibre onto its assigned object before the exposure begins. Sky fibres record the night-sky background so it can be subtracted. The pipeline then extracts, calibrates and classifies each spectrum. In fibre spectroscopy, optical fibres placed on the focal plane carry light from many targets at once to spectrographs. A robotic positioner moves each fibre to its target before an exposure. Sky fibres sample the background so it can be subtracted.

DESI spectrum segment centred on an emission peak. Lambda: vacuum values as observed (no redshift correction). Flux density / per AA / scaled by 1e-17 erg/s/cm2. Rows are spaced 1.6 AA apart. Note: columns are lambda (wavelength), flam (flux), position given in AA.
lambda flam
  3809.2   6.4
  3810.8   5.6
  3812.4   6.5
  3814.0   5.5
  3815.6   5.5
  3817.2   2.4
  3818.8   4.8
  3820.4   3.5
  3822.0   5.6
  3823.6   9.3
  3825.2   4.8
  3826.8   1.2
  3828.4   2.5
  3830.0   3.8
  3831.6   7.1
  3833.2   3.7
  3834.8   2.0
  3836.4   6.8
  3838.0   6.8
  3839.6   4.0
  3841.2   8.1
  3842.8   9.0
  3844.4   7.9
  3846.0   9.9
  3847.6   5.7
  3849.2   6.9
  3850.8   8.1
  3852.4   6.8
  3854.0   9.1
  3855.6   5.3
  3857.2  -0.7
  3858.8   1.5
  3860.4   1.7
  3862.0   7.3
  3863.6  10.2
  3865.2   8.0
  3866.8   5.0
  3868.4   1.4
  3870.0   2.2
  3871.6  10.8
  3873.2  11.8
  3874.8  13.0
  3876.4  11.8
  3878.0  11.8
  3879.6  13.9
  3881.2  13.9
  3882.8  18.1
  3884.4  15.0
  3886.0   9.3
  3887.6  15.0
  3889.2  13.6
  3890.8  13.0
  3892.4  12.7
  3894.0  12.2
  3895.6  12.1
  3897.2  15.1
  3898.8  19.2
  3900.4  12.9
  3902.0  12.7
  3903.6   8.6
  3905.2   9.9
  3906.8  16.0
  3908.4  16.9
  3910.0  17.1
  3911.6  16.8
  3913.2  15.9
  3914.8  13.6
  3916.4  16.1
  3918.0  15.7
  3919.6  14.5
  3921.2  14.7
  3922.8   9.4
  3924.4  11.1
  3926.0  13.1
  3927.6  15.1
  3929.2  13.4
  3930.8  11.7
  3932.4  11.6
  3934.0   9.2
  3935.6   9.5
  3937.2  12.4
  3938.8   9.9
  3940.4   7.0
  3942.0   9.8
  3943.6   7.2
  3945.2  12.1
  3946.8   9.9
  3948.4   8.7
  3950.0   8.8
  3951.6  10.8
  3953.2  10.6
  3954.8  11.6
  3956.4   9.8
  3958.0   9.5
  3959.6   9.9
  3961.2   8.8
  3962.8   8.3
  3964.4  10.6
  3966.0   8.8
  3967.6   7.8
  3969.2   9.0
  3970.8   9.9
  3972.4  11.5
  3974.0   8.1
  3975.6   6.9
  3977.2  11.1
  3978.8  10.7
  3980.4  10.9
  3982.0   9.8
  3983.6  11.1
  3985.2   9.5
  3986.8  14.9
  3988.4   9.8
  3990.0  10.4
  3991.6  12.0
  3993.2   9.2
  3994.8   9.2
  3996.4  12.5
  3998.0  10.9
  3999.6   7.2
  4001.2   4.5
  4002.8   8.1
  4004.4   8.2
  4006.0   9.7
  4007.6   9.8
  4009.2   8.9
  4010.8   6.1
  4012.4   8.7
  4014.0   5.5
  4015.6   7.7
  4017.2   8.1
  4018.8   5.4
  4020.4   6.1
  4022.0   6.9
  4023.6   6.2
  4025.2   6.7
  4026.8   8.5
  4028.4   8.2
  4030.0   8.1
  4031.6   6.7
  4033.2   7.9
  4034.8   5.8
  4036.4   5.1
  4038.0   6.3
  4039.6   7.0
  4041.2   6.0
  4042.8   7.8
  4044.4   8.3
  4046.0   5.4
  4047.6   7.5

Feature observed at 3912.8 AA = Ly-alpha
